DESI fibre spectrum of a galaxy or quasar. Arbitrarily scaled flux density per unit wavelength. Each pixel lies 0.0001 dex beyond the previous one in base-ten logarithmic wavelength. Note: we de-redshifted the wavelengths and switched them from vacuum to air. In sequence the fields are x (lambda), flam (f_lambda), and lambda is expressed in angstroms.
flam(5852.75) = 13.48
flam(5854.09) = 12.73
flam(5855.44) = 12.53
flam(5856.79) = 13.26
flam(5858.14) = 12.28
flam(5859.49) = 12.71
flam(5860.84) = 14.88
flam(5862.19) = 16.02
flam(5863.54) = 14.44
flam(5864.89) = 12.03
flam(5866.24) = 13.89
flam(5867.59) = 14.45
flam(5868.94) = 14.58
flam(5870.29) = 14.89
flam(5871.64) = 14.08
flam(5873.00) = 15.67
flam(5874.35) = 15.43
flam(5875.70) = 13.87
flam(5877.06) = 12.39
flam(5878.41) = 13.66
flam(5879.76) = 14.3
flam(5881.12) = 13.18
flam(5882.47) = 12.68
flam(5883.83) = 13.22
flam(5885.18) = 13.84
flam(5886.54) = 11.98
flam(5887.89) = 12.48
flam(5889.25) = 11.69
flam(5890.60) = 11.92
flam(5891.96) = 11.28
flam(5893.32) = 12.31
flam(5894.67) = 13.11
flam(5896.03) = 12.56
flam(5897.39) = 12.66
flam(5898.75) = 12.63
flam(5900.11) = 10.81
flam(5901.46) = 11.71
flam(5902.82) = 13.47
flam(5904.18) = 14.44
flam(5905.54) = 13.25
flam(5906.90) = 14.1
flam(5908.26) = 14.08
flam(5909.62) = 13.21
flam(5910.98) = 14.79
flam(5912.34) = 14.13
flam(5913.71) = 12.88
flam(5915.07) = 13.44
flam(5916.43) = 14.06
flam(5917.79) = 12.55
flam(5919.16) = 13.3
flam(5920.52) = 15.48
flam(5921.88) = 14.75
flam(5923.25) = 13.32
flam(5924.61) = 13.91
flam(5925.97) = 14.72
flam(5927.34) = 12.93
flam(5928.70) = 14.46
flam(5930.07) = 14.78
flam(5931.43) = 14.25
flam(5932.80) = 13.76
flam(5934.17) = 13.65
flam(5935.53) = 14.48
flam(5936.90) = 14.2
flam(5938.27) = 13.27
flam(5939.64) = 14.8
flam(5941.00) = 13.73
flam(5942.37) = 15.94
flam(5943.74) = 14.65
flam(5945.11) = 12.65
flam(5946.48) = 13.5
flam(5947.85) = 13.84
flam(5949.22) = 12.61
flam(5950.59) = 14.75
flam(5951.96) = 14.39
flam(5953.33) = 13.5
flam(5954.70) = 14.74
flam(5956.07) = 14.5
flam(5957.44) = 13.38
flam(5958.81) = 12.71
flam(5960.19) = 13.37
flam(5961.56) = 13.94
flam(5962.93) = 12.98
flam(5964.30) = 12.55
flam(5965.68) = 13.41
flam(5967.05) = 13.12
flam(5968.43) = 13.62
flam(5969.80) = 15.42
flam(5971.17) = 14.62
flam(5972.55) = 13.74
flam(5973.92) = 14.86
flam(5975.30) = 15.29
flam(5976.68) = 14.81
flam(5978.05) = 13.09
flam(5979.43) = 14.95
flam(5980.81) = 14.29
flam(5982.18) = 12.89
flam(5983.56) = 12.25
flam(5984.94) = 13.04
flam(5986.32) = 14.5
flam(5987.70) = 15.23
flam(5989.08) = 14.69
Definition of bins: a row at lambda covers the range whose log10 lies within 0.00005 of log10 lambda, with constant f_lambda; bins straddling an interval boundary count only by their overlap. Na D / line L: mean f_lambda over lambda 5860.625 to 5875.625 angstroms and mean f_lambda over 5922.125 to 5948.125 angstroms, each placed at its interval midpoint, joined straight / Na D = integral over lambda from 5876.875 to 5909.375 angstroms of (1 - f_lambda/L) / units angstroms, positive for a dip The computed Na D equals 3.5 angstroms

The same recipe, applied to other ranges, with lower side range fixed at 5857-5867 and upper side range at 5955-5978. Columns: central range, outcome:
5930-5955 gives -0.4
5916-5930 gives -0.2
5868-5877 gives -0.5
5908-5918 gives 0.1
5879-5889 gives 0.5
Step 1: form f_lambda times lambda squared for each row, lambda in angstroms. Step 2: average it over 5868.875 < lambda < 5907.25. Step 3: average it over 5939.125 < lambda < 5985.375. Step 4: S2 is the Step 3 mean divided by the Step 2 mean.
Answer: 1.08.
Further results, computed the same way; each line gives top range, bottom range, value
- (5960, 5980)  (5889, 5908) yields 1.14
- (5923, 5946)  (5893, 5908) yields 1.11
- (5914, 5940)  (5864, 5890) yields 1.05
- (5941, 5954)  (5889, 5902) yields 1.18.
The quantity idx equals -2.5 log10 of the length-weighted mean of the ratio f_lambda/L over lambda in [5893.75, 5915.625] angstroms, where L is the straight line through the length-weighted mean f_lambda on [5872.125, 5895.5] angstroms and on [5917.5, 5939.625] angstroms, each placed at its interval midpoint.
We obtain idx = 0.03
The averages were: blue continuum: 13.1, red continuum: 14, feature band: 13.2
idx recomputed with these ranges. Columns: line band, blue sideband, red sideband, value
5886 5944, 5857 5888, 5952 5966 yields 0.015 mag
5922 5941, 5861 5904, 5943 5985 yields -0.035 mag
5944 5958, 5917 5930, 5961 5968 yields -0.029 mag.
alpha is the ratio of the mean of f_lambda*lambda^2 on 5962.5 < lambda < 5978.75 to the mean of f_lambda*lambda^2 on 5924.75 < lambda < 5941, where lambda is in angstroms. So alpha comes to 1.00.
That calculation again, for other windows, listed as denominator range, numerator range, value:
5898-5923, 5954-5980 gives 1.05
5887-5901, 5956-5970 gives 1.13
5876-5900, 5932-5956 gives 1.13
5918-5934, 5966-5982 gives 1.03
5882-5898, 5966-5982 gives 1.18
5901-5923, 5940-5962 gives 1.03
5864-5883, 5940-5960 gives 1.02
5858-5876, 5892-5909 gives 0.91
